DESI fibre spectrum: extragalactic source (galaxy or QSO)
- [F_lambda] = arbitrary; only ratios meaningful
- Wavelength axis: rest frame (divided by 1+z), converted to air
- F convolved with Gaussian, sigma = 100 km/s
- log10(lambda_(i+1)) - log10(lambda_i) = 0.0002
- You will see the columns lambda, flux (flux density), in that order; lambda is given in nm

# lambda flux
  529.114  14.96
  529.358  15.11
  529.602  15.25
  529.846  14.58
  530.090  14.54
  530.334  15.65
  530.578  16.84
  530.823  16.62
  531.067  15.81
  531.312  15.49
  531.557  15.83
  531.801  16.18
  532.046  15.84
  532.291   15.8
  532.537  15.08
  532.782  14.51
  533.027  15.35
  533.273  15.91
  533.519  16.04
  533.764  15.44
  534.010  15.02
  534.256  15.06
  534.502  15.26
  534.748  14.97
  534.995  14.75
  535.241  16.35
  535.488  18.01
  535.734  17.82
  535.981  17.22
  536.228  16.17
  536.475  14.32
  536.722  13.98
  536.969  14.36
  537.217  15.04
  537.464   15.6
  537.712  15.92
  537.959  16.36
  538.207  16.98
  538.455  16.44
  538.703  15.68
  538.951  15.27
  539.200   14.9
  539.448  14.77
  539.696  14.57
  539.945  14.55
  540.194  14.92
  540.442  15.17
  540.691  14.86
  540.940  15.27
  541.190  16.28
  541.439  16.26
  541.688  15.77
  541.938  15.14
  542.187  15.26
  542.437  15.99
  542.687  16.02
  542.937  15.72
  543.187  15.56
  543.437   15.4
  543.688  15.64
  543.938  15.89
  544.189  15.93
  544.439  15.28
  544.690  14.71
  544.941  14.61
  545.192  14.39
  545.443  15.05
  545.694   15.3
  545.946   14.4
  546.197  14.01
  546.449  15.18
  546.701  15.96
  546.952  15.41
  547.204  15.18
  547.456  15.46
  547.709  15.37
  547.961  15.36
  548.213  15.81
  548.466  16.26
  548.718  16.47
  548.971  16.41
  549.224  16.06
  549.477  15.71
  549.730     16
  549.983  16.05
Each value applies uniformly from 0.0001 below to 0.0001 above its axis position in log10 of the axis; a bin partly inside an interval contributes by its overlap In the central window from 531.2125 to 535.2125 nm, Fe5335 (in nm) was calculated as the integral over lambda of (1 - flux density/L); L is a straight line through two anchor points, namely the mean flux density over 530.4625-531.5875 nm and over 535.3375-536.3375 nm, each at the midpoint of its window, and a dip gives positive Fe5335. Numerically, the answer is 0.29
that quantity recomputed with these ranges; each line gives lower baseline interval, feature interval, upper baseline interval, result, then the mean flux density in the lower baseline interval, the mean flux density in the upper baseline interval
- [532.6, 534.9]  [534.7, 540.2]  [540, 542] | -0.10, 15.3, 15.4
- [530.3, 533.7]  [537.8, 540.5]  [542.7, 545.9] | 0.01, 15.8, 15.3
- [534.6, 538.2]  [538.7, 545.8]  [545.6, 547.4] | 0.03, 15.8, 15.1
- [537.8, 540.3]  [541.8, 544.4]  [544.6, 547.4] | -0.08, 15.5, 14.9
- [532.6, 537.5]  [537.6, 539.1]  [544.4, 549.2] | -0.06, 15.6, 15.3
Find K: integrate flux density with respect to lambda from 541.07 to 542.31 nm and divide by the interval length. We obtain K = 15.8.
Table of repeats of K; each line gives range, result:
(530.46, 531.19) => 16.4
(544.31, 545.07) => 14.9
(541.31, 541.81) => 16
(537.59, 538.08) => 16.2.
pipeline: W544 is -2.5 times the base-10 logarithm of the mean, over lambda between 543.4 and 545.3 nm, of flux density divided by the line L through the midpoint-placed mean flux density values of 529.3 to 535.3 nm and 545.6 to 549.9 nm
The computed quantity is 0.02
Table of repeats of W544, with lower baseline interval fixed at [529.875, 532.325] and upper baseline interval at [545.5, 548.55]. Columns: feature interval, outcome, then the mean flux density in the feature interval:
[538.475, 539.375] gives 0.01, 15.4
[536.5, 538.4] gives 0.01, 15.4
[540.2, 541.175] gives 0.02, 15.2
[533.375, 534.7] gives 0.03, 15.4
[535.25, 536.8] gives -0.05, 16.3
